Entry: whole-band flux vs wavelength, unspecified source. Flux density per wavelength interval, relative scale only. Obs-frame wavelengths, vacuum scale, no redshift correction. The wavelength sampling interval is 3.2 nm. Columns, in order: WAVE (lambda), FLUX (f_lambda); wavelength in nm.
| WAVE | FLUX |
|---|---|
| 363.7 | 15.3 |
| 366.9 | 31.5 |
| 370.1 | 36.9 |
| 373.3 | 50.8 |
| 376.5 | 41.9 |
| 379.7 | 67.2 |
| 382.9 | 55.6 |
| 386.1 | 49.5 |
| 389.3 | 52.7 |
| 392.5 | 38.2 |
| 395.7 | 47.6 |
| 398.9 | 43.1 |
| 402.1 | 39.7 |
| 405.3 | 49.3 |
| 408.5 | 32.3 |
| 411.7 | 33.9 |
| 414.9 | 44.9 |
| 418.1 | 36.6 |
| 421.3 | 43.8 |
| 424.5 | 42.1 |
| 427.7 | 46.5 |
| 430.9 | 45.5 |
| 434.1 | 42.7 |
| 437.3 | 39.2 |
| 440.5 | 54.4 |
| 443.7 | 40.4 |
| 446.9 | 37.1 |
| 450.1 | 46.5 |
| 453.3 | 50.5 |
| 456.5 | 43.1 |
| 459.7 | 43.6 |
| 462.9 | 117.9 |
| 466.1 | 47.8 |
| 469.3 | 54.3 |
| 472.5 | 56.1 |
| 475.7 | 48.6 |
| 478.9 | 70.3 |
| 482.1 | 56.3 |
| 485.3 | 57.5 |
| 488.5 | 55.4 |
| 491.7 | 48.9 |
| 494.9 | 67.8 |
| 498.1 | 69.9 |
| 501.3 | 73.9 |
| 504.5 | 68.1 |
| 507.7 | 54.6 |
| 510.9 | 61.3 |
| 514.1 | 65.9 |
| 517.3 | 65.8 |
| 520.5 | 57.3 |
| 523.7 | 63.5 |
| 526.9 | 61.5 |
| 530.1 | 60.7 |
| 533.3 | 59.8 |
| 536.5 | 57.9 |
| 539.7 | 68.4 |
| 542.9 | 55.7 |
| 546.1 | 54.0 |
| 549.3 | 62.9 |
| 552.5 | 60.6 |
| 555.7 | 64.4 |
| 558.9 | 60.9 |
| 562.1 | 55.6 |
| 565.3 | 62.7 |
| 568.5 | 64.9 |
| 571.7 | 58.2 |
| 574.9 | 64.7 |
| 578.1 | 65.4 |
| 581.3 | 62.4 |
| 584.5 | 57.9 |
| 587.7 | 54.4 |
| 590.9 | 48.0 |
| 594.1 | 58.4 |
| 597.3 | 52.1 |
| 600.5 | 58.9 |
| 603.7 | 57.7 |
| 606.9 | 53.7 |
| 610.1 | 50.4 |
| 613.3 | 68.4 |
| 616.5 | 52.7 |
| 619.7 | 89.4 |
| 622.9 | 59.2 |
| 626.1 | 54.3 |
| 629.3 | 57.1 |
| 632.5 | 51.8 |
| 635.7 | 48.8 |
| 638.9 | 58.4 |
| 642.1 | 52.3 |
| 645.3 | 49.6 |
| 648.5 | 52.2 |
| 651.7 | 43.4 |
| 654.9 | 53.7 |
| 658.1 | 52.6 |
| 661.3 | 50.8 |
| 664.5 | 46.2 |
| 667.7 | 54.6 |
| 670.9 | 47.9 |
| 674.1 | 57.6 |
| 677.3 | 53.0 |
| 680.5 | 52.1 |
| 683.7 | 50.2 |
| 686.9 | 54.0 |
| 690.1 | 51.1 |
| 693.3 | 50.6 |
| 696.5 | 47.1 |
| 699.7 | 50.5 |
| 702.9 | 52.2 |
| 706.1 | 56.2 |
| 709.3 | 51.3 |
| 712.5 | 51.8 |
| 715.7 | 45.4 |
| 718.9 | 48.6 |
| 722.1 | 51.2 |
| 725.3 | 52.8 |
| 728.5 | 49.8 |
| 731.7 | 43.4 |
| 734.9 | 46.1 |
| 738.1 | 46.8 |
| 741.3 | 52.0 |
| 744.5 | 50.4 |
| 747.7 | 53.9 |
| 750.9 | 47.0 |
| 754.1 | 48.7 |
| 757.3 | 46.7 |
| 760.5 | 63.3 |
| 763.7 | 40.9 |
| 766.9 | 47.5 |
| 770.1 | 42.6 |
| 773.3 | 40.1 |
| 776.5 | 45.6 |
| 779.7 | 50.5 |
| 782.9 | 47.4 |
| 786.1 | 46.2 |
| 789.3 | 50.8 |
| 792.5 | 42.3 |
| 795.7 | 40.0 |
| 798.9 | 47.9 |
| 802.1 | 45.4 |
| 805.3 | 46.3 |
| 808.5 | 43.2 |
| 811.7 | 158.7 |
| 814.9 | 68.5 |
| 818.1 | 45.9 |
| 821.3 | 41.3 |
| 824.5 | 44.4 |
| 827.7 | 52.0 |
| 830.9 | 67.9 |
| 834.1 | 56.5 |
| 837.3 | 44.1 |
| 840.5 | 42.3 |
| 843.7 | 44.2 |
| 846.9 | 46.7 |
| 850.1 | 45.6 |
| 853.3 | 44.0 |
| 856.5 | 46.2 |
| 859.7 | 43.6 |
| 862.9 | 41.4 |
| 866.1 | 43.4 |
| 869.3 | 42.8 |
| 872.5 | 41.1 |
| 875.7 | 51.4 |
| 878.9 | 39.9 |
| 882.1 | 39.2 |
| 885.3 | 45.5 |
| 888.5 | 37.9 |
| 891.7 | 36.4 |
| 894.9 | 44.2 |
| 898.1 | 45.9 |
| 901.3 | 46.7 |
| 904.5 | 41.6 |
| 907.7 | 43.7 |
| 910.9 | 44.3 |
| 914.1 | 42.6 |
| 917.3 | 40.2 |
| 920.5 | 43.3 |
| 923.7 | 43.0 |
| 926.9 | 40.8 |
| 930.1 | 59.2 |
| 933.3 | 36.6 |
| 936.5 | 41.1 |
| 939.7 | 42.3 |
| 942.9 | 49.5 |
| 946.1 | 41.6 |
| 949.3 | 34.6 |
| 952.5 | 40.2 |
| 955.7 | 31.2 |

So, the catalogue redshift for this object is 0.238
